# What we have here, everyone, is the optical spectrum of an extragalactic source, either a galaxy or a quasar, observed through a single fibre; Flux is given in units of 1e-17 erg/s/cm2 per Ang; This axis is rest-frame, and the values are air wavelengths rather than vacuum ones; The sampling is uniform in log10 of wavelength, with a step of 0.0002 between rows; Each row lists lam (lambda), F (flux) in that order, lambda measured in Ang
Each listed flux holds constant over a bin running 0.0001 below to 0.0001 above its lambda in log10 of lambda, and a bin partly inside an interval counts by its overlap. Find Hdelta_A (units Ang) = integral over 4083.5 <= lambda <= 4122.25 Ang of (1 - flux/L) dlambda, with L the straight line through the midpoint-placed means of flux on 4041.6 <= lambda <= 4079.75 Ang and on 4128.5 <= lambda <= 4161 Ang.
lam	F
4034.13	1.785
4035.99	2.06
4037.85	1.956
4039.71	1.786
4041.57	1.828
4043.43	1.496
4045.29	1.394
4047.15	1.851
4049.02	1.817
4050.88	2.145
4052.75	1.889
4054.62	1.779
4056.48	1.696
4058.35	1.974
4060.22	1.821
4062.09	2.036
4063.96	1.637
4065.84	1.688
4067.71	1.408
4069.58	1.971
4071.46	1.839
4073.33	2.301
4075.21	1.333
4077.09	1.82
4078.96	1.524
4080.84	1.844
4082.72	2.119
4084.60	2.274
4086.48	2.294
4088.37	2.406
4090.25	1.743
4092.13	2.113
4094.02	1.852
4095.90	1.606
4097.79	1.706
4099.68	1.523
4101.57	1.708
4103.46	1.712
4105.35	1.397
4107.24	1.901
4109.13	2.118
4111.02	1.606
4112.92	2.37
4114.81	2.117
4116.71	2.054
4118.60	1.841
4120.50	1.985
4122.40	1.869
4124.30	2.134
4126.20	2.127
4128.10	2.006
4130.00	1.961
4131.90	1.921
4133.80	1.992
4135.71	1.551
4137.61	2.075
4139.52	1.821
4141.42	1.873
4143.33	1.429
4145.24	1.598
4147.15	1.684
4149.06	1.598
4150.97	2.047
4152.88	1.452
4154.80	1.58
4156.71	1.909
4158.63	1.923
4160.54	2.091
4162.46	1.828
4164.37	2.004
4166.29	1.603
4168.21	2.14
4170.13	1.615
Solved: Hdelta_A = -2.88 Ang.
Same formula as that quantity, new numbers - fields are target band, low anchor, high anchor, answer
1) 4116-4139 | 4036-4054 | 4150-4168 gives -1.6 Ang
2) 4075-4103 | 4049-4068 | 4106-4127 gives 0.7 Ang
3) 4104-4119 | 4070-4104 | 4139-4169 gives -0.7 Ang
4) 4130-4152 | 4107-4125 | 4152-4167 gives 1.2 Ang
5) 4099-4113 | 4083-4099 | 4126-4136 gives 1.5 Ang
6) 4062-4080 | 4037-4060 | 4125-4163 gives 0.6 Ang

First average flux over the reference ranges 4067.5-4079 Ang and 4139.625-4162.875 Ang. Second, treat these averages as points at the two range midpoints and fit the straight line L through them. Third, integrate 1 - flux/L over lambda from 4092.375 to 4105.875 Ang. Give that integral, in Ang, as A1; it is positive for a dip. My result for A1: 0.73 Ang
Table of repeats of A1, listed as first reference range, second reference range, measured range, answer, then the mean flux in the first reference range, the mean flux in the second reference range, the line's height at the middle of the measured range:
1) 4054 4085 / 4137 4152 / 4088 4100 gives -0.3 Ang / 1.82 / 1.76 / 1.8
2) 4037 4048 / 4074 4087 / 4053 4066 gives -0.2 Ang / 1.72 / 1.88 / 1.79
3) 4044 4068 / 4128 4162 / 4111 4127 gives -2.1 Ang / 1.79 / 1.8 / 1.8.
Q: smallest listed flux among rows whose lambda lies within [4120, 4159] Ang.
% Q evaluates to 1.429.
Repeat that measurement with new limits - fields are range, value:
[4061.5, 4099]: 1.333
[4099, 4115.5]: 1.397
